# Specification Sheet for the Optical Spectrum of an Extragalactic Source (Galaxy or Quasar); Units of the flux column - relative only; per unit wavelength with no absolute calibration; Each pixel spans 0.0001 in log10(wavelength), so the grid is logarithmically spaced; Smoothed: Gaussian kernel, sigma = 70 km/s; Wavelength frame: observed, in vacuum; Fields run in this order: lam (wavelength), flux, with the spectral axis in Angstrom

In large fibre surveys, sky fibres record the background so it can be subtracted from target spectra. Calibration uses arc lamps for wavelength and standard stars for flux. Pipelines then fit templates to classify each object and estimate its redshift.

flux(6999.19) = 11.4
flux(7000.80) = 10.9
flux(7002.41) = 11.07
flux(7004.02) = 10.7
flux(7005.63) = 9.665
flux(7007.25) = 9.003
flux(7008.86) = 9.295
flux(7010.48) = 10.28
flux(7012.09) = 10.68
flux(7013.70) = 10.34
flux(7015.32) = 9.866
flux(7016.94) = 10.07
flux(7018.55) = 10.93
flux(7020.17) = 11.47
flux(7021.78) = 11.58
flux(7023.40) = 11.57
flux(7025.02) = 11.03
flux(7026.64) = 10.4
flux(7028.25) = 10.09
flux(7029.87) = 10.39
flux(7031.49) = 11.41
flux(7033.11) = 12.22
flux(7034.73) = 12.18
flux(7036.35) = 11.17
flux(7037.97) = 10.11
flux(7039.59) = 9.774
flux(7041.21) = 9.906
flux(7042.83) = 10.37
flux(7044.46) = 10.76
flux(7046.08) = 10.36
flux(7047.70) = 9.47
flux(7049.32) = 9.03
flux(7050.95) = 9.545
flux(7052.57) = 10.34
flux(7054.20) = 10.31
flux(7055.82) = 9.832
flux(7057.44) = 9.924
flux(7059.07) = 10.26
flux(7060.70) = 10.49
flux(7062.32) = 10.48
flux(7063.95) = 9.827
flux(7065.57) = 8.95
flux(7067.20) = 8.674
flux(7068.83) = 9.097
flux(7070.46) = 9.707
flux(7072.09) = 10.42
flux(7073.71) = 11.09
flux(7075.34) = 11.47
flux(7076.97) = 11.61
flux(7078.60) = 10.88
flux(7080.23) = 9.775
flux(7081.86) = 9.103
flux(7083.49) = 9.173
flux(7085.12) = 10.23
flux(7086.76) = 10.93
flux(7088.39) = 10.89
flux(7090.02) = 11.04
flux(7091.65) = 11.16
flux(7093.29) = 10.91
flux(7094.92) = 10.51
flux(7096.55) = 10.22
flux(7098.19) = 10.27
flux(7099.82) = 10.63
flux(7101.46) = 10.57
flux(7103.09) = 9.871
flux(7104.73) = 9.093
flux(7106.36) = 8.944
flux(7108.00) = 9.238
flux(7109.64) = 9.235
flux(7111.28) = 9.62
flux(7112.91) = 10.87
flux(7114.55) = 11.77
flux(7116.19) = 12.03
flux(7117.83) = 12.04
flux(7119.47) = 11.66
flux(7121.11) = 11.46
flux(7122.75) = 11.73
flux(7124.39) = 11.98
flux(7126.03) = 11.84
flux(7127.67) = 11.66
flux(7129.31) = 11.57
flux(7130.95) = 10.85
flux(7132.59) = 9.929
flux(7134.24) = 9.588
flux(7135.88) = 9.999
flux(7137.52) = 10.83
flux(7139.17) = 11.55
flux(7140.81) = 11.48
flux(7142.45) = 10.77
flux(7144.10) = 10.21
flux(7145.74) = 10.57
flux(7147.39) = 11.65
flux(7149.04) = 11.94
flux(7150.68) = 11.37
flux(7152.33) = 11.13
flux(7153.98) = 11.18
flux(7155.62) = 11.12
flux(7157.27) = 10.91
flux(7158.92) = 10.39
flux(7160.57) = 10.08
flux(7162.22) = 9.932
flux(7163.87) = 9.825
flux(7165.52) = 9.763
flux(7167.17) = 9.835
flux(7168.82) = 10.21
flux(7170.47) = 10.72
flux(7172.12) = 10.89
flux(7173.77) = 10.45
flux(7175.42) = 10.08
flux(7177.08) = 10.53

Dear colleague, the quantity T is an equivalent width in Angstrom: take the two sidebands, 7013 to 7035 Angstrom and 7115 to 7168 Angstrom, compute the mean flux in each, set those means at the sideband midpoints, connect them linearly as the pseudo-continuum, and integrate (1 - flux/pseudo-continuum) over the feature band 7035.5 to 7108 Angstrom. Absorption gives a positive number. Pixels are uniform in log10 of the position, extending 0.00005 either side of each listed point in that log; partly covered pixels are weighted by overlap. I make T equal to 5.3 Angstrom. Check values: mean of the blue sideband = 10.9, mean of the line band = 10.2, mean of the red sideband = 11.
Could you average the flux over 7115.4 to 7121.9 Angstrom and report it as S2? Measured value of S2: 11.8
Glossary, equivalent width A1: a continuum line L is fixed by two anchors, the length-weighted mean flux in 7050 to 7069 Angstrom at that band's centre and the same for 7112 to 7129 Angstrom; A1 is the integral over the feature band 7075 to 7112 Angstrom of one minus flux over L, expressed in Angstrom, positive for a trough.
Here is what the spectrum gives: 2.1 Angstrom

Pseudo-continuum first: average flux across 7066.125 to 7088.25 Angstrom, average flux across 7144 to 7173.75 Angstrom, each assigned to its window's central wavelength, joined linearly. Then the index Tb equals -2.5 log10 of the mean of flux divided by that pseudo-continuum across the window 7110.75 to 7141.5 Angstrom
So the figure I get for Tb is -0.07 mag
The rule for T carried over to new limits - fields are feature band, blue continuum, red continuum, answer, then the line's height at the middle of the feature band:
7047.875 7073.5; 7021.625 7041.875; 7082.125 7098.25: 2.1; 10.7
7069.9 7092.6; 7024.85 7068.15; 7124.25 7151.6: 0.0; 10.5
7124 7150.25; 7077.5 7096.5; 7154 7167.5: -1.7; 10.3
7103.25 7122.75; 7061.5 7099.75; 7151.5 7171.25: -0.4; 10.3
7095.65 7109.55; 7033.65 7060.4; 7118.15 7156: 1.2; 10.8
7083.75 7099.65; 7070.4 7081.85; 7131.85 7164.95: 0.1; 10.7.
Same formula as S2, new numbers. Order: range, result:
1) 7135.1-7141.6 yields 11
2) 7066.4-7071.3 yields 9.15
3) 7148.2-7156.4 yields 11.4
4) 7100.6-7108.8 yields 9.55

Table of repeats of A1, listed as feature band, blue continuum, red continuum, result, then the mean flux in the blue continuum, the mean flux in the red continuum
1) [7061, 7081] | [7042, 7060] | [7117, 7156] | 0.22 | 10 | 11.2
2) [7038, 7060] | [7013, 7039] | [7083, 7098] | 1.63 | 10.9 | 10.6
